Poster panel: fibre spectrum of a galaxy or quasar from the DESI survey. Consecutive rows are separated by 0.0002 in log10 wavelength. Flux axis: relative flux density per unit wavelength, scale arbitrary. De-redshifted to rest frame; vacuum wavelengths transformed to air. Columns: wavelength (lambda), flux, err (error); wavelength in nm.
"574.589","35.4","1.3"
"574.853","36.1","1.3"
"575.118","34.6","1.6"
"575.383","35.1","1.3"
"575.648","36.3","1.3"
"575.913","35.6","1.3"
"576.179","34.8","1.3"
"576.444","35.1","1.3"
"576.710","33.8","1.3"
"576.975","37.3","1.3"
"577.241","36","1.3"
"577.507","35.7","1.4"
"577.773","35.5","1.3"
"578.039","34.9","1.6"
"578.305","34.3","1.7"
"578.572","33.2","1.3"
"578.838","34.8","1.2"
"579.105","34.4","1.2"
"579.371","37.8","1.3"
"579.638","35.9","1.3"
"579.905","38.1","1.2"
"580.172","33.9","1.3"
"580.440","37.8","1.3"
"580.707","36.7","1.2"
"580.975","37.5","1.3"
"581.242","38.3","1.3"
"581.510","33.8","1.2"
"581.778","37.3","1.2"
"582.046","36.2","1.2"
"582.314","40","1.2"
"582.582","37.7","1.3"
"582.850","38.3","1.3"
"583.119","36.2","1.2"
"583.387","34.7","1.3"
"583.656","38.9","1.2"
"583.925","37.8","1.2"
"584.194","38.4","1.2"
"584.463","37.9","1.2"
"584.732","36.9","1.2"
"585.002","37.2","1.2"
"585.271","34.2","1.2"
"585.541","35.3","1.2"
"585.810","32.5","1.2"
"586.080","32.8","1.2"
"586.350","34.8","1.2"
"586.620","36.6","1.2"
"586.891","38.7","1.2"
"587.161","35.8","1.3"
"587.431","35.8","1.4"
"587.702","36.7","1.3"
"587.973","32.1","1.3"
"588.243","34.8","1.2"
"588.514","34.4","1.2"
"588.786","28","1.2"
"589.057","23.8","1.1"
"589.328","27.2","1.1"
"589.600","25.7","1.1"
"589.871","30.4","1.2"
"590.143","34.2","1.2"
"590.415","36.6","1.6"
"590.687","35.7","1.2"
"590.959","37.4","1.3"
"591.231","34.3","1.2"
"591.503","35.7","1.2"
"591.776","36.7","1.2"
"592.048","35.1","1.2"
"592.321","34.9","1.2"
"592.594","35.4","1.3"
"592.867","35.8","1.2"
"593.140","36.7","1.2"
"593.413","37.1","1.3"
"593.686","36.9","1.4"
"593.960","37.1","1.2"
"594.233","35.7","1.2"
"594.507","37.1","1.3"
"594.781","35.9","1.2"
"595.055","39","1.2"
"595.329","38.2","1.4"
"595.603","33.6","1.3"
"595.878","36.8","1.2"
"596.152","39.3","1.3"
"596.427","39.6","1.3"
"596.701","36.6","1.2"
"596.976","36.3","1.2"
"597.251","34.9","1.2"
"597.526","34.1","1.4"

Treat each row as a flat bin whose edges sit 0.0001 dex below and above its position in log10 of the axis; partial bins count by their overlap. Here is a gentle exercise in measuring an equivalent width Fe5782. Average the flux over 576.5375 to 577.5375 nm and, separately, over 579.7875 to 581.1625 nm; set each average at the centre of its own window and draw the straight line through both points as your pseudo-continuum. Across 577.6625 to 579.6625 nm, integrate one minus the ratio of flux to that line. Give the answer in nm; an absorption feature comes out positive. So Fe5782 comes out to 0.06 nm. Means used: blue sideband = 35.7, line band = 35.1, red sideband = 36.8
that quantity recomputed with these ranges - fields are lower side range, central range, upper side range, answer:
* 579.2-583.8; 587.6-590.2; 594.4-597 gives 0.46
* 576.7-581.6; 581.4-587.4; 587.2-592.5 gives -0.33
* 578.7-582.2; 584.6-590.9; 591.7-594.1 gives 0.47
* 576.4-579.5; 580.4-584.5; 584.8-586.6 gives -0.28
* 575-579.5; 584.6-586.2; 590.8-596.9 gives 0.05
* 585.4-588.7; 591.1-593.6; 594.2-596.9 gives 0.04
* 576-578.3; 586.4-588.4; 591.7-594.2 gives 0.01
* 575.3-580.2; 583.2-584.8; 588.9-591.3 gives -0.19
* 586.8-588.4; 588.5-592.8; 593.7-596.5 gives 0.40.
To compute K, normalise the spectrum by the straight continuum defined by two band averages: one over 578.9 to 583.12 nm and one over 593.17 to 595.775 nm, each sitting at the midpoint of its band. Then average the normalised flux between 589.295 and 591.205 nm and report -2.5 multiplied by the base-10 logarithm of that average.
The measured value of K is 0.12 mag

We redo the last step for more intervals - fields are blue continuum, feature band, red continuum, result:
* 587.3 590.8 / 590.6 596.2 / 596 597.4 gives -0.042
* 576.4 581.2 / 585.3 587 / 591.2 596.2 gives 0.033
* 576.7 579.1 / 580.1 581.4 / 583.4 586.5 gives -0.043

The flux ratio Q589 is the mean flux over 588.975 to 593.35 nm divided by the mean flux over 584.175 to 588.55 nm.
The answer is 0.9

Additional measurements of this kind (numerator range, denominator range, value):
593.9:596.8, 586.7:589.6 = 1.15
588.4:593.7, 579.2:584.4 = 0.90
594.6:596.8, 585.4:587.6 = 1.06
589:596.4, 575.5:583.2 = 0.97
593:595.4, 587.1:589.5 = 1.16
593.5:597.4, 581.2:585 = 0.99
